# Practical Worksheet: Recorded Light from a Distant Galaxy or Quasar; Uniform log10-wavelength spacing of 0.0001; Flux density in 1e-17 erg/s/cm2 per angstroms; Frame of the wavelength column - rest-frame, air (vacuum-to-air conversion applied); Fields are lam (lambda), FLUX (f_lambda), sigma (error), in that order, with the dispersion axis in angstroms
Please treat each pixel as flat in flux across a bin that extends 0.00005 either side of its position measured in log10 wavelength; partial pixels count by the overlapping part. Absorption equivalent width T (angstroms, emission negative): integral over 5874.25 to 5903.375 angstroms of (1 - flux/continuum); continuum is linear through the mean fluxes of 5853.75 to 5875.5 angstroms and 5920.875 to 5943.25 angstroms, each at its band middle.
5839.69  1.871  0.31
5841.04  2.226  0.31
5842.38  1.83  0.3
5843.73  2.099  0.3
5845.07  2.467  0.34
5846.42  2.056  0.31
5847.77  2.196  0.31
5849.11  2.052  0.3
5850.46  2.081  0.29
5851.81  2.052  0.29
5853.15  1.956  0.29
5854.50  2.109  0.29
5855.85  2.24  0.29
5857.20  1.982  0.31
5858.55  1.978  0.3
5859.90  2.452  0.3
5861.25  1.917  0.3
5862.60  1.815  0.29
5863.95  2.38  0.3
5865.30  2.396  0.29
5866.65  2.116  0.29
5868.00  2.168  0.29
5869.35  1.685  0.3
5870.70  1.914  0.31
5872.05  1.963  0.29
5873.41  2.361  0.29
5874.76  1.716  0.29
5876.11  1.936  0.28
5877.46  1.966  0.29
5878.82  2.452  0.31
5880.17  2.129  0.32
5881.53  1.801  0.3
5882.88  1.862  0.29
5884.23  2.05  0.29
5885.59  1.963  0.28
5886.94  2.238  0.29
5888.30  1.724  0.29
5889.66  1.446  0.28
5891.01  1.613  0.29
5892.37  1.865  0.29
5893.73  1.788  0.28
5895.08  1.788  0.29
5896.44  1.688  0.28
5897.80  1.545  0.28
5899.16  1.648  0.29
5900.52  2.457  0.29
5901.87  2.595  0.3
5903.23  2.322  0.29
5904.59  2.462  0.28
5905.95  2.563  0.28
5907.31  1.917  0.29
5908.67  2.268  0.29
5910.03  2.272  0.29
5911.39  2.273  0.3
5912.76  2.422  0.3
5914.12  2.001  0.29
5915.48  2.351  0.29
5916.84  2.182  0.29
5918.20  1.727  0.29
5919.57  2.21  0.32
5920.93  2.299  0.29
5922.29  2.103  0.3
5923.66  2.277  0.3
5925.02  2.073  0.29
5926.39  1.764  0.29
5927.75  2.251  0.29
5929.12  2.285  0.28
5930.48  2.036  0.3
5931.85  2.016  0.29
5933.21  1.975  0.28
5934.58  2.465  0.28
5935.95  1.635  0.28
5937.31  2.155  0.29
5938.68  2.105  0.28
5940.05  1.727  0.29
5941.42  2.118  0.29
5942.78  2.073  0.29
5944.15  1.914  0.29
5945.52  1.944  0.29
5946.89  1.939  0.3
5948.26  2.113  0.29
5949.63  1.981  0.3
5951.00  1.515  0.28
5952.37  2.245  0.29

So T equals 2.0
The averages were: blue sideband 2.07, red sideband 2.07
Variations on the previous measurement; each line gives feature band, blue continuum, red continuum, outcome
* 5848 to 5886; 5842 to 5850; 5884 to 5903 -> -0.63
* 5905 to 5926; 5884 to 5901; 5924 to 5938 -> -2.41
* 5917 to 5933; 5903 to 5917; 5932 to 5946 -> 0.34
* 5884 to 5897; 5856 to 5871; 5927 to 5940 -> 1.71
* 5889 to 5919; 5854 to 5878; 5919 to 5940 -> 0.40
